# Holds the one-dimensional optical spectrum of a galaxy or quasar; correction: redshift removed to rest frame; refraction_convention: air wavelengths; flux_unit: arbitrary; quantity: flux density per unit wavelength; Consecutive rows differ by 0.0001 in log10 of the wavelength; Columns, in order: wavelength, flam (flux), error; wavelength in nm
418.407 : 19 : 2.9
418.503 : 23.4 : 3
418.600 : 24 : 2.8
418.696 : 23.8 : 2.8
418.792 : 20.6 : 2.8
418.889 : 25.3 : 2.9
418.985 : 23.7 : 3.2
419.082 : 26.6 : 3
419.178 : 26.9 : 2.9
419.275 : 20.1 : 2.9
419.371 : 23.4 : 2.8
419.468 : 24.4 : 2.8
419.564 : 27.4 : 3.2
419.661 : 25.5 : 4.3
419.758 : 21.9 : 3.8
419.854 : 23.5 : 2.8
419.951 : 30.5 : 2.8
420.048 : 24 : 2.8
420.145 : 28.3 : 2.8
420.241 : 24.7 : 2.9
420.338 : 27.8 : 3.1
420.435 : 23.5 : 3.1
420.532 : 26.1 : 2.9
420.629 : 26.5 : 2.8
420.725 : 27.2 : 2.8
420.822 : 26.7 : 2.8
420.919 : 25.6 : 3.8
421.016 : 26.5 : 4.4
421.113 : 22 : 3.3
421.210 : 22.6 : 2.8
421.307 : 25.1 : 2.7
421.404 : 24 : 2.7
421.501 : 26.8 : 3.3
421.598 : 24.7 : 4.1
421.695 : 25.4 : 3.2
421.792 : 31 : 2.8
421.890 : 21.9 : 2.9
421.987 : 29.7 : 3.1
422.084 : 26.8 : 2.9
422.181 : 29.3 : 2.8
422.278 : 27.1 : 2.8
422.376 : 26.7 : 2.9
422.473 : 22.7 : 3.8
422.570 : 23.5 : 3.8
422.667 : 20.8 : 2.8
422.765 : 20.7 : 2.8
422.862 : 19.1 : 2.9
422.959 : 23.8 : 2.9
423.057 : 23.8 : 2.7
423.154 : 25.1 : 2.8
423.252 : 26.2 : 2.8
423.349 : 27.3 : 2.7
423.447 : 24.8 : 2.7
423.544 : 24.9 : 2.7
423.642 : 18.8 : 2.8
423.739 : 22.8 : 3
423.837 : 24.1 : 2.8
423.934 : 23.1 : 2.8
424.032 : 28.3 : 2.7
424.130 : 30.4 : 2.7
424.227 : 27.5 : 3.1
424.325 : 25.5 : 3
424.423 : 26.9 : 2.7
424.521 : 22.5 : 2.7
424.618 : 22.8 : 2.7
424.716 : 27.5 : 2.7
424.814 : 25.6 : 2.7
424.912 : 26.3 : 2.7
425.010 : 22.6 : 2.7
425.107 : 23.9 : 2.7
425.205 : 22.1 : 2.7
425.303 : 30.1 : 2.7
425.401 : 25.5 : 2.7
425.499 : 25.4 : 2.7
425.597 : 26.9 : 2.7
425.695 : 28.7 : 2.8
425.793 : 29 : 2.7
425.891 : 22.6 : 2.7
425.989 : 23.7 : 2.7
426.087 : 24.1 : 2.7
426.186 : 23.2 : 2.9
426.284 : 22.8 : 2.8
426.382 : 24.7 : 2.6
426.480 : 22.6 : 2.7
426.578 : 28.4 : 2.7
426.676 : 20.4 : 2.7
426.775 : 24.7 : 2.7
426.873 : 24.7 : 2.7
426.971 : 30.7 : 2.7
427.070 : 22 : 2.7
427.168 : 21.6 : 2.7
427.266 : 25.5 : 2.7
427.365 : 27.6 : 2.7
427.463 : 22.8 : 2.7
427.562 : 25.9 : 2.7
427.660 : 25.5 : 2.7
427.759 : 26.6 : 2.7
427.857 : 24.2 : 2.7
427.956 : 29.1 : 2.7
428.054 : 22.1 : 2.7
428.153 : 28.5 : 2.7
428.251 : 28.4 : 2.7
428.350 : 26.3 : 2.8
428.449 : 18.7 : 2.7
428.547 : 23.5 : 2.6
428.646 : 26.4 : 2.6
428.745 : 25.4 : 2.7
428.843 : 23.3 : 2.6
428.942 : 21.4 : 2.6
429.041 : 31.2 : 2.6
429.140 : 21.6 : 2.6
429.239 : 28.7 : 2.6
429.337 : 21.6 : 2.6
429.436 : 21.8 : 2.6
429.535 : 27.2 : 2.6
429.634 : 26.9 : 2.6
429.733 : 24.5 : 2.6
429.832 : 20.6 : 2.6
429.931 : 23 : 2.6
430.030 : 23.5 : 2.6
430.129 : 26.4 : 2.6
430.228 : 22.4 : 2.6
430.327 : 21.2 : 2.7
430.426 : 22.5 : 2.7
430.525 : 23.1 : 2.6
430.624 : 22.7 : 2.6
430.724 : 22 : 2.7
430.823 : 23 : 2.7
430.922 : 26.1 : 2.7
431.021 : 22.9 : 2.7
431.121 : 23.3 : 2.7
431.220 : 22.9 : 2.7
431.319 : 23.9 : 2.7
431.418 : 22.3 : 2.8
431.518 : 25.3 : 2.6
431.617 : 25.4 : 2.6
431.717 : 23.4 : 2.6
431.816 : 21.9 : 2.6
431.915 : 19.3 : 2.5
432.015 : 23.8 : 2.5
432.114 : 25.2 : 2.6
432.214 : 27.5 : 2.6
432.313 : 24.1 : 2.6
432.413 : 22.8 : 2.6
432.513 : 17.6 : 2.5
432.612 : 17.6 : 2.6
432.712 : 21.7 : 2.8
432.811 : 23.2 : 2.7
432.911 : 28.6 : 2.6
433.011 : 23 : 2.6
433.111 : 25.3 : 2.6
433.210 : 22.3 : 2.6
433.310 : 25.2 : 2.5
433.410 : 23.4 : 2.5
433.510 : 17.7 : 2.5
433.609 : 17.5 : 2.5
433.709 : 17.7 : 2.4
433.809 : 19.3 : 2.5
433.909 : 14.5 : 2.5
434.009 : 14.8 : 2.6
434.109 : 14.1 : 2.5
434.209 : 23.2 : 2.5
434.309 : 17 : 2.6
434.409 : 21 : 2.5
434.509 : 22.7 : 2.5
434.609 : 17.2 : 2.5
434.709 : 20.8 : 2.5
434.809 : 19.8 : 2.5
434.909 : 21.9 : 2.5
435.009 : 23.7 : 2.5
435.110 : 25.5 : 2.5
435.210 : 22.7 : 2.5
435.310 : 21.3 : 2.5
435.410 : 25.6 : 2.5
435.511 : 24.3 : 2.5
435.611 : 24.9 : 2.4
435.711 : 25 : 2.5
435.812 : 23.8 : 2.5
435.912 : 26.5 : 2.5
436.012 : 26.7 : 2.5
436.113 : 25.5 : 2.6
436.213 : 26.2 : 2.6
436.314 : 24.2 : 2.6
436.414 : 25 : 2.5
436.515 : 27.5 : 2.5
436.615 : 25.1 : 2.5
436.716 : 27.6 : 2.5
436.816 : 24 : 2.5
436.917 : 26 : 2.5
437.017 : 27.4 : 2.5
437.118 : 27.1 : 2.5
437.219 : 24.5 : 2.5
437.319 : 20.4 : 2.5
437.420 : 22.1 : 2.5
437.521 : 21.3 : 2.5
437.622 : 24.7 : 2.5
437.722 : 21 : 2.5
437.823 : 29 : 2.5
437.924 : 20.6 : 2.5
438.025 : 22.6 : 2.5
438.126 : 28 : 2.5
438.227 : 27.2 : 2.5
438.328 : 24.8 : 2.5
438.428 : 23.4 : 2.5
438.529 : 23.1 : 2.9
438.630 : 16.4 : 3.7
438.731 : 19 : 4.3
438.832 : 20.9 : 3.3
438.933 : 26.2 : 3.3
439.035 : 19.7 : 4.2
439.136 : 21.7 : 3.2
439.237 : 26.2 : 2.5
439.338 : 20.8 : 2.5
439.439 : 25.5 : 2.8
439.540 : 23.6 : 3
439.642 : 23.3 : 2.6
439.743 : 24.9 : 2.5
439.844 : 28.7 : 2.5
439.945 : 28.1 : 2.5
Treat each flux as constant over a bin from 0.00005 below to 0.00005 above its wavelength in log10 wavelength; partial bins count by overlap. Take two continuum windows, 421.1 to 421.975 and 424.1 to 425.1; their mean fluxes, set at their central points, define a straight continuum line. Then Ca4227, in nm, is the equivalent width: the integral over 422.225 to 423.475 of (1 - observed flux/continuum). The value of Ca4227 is 0.07 nm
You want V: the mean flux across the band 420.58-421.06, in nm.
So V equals 26.5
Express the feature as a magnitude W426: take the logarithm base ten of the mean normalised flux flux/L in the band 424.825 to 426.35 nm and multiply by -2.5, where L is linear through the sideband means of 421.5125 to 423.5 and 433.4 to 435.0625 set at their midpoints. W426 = -0.073 mag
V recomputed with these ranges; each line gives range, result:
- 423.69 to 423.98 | 23.4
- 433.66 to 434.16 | 16.1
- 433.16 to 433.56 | 22.2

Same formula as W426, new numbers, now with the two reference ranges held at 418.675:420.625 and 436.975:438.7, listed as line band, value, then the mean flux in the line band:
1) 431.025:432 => 0.05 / 23.1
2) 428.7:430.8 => 0.02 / 23.8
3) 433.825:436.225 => 0.09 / 21.9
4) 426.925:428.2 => -0.05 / 25.5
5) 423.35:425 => -0.02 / 25.1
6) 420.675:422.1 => -0.04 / 25.7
